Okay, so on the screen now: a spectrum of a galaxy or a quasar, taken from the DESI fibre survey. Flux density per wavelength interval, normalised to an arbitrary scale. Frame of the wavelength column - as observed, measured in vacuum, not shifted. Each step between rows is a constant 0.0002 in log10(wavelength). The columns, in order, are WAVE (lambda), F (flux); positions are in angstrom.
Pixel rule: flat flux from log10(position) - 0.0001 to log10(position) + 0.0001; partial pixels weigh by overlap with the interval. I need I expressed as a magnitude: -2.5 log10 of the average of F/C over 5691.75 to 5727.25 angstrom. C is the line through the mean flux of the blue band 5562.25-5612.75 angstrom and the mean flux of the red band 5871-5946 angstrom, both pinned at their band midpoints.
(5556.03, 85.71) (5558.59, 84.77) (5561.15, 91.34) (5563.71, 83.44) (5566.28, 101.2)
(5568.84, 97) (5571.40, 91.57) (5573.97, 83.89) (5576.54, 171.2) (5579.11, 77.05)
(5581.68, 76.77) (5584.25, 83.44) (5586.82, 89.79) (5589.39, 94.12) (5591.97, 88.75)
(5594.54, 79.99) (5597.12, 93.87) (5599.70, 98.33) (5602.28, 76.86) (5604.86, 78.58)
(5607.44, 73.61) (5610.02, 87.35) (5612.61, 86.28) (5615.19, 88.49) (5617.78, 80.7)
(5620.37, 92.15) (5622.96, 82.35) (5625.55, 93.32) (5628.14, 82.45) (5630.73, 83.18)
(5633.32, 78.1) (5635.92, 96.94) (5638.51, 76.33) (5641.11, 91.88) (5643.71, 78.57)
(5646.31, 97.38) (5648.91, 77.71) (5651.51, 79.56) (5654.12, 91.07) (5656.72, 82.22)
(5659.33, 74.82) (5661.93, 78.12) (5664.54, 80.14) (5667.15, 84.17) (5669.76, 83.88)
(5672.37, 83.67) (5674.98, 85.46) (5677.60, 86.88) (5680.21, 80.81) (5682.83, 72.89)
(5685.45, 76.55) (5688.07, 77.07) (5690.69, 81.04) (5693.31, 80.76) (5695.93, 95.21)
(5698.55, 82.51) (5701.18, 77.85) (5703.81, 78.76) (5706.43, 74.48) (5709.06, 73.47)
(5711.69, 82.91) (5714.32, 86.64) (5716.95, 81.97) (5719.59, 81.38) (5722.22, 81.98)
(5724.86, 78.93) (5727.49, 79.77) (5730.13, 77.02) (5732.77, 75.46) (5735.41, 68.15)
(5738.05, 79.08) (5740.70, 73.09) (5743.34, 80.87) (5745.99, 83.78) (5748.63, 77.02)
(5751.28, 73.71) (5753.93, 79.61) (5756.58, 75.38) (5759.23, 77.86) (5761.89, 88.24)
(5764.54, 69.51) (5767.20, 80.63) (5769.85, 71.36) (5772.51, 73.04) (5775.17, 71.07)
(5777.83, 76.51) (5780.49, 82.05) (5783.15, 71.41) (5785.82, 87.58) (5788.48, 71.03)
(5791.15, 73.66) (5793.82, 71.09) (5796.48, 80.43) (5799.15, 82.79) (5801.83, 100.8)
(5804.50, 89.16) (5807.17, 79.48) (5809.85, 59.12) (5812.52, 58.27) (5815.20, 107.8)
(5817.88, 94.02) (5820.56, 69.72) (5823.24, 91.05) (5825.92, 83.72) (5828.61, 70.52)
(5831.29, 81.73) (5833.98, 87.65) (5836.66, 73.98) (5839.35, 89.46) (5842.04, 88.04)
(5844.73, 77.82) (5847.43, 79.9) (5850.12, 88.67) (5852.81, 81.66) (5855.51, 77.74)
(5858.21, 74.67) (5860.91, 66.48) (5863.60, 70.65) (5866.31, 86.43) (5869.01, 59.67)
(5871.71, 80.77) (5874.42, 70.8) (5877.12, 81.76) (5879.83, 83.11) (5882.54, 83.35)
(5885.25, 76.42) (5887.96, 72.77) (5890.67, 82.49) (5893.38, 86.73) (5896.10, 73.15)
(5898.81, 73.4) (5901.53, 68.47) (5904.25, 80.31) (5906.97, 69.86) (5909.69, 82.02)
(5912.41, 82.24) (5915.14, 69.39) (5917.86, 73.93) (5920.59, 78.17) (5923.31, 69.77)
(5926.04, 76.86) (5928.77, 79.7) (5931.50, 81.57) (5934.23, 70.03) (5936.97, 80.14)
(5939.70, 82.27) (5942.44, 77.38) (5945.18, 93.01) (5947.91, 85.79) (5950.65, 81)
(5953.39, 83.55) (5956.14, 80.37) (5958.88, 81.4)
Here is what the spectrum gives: 0.059 mag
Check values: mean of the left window 90.7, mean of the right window 77.7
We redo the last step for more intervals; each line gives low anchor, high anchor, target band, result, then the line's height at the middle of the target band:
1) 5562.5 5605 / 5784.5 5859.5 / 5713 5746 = 0.088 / 85.5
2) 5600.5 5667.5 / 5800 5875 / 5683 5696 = 0.035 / 82.7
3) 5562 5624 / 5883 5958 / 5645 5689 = 0.068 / 87.3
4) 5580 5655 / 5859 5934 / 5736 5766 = 0.044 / 81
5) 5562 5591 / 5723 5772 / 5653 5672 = 0.053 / 86.2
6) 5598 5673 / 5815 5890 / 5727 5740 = 0.093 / 82.2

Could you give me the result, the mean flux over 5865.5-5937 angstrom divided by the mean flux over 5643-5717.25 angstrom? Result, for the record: 0.9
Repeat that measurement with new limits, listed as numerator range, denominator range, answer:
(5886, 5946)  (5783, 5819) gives 0.96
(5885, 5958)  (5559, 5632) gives 0.87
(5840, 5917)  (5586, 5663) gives 0.91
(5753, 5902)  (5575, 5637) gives 0.89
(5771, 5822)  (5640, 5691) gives 0.96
